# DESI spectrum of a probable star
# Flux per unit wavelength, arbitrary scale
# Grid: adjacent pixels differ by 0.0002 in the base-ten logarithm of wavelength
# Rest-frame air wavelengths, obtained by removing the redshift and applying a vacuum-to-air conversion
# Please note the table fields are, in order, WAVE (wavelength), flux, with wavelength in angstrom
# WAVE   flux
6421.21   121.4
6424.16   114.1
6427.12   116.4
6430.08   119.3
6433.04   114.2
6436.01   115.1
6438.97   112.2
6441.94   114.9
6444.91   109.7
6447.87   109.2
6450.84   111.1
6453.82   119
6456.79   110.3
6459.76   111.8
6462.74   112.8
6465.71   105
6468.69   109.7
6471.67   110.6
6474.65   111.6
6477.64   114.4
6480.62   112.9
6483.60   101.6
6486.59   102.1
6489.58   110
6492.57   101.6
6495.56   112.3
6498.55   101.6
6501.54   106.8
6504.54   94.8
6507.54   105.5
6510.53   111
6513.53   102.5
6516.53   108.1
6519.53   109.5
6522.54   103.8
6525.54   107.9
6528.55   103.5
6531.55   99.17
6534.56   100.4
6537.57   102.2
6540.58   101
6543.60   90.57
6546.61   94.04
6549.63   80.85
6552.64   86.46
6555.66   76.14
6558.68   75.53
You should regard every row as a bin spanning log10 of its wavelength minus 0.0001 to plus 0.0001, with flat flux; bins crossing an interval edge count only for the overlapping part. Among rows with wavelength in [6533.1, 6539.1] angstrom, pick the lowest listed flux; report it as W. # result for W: 100.4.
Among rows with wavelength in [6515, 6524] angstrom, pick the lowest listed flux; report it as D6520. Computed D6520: 103.8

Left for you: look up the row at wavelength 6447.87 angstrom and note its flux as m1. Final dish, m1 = 109.2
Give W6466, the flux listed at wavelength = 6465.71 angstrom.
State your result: 105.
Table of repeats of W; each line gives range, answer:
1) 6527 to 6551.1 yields 80.85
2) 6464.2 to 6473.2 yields 105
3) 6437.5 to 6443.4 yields 112.2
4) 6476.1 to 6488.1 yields 101.6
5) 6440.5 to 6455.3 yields 109.2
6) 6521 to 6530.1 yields 103.5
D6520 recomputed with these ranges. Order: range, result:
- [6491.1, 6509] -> 94.8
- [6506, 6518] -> 102.5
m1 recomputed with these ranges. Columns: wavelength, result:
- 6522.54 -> 103.8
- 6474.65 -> 111.6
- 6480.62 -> 112.9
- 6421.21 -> 121.4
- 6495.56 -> 112.3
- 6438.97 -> 112.2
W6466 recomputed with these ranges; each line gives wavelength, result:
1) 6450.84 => 111.1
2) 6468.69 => 109.7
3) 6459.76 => 111.8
